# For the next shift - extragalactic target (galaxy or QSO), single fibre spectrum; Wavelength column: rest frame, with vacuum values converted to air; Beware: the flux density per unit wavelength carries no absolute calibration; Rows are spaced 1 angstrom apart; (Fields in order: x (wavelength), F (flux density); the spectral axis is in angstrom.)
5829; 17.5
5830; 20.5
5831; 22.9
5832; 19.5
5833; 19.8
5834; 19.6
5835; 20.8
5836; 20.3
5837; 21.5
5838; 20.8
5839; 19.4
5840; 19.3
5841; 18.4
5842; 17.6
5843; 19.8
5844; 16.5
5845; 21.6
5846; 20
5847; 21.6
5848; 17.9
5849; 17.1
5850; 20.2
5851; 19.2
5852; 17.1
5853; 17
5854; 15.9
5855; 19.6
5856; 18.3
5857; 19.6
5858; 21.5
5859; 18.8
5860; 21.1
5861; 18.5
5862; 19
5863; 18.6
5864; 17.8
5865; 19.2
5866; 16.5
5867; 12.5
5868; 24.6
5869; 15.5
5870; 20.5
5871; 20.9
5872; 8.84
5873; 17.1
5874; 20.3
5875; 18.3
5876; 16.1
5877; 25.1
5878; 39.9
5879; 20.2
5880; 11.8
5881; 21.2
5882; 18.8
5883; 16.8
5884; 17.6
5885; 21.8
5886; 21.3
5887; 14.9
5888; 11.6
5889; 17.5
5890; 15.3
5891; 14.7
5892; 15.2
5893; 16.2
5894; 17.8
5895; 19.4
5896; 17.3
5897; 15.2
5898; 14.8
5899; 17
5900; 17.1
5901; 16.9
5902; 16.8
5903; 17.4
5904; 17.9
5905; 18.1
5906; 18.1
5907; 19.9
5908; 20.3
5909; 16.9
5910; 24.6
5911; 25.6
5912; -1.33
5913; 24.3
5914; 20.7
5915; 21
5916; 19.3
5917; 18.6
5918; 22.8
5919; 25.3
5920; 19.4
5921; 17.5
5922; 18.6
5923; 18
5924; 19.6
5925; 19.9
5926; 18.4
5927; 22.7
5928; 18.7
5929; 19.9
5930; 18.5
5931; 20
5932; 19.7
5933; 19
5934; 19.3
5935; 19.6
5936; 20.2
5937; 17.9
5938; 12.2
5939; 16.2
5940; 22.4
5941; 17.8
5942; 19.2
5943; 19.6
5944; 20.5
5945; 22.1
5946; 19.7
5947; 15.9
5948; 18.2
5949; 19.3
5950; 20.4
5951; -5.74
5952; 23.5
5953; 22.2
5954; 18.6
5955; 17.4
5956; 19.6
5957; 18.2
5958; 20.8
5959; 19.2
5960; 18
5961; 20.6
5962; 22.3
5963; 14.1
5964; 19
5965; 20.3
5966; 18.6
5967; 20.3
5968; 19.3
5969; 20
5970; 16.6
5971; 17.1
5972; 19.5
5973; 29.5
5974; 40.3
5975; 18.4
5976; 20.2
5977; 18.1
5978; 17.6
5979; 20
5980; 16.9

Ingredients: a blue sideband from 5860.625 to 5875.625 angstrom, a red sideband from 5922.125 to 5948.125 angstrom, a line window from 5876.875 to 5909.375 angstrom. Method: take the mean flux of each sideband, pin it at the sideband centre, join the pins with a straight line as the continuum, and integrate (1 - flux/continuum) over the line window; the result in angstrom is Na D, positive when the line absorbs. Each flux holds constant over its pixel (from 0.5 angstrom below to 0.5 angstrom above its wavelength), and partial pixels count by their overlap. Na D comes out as 0.3 angstrom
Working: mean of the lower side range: 17.9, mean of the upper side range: 19.1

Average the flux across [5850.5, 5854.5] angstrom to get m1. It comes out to 17.3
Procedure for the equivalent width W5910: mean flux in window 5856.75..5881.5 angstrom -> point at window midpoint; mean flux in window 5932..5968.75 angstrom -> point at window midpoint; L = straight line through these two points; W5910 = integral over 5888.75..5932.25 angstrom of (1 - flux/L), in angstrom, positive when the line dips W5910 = 1.1 angstrom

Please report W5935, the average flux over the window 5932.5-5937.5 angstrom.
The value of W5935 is 19.2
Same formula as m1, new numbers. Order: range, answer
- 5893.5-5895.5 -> 18.6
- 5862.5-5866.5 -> 18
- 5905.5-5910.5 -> 20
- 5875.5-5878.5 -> 27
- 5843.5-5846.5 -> 19.4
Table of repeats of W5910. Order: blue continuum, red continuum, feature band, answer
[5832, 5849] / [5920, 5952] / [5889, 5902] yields 1.66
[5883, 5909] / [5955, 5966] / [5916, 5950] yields -1.93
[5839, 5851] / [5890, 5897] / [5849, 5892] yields -1.91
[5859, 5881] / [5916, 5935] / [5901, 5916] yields 0.79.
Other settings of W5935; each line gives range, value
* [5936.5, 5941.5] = 17.3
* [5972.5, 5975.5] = 29.4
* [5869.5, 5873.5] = 16.8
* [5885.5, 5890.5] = 16.1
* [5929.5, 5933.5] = 19.3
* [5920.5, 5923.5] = 18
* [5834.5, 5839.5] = 20.6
